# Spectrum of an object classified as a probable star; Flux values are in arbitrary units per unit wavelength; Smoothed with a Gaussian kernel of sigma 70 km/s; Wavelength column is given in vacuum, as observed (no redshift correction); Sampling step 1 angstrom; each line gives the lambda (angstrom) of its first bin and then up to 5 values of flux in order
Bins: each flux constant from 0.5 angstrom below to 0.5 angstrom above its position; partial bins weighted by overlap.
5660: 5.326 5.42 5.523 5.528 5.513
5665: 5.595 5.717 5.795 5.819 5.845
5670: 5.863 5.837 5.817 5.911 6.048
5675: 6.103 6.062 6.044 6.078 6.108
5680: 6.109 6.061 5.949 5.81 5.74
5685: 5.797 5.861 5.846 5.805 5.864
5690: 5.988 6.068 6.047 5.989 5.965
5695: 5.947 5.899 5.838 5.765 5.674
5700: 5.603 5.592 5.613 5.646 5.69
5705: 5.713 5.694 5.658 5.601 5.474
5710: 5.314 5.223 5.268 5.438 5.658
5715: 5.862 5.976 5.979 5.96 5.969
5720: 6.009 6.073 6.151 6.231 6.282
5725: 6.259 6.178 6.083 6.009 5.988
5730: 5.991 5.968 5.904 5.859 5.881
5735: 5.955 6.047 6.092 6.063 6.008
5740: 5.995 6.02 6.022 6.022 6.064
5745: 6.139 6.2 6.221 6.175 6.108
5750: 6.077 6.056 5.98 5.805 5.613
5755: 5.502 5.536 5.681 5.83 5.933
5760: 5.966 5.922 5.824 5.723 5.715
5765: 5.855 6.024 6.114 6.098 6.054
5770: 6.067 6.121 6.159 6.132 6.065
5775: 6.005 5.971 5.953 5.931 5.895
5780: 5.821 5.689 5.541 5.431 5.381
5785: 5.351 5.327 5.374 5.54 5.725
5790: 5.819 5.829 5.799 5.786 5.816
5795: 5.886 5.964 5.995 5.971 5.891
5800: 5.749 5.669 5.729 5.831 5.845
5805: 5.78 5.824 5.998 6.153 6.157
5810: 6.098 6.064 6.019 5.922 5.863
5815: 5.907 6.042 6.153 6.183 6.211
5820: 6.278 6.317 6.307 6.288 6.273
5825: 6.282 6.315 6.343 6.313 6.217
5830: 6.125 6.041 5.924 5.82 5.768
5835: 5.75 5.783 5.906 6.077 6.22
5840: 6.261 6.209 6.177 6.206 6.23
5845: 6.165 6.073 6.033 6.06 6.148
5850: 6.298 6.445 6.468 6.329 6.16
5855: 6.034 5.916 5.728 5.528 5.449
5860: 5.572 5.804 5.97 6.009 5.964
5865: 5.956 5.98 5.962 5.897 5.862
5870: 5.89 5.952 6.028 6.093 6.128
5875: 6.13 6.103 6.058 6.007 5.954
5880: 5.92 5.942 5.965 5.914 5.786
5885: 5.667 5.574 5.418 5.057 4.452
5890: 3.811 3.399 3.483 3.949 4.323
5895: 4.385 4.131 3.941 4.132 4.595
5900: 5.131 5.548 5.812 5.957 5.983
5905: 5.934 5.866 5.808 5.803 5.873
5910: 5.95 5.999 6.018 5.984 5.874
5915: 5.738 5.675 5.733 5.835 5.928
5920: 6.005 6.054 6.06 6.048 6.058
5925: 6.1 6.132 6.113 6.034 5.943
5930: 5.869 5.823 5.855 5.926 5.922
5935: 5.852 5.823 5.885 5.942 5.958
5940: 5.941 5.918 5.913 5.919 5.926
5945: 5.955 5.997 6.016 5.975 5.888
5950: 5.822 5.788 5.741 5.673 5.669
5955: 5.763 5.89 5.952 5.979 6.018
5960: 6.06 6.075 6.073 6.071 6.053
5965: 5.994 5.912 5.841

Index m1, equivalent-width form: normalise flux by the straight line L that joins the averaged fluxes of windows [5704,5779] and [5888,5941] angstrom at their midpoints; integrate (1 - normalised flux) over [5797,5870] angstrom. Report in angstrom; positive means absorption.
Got -4.2 angstrom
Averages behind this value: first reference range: 5.92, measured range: 6.03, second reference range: 5.51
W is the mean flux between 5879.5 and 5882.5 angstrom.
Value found 5.94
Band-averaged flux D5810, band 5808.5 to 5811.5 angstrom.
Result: 6.11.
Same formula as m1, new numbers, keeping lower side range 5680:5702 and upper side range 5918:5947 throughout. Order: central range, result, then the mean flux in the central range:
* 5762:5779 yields -0.3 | 5.99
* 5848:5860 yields -0.2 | 6.03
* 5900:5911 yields 0.2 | 5.83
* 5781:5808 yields 0.8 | 5.73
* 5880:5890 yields 0.8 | 5.46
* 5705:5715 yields 0.6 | 5.51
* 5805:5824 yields -0.6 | 6.1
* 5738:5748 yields -0.3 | 6.08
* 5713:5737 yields -0.5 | 6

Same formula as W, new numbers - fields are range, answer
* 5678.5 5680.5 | 6.11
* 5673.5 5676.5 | 6.07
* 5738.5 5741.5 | 6.01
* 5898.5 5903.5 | 5.41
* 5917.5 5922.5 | 5.98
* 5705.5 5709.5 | 5.61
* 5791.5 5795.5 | 5.82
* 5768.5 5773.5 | 6.11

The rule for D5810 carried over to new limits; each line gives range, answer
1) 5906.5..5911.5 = 5.89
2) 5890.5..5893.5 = 3.61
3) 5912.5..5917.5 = 5.8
